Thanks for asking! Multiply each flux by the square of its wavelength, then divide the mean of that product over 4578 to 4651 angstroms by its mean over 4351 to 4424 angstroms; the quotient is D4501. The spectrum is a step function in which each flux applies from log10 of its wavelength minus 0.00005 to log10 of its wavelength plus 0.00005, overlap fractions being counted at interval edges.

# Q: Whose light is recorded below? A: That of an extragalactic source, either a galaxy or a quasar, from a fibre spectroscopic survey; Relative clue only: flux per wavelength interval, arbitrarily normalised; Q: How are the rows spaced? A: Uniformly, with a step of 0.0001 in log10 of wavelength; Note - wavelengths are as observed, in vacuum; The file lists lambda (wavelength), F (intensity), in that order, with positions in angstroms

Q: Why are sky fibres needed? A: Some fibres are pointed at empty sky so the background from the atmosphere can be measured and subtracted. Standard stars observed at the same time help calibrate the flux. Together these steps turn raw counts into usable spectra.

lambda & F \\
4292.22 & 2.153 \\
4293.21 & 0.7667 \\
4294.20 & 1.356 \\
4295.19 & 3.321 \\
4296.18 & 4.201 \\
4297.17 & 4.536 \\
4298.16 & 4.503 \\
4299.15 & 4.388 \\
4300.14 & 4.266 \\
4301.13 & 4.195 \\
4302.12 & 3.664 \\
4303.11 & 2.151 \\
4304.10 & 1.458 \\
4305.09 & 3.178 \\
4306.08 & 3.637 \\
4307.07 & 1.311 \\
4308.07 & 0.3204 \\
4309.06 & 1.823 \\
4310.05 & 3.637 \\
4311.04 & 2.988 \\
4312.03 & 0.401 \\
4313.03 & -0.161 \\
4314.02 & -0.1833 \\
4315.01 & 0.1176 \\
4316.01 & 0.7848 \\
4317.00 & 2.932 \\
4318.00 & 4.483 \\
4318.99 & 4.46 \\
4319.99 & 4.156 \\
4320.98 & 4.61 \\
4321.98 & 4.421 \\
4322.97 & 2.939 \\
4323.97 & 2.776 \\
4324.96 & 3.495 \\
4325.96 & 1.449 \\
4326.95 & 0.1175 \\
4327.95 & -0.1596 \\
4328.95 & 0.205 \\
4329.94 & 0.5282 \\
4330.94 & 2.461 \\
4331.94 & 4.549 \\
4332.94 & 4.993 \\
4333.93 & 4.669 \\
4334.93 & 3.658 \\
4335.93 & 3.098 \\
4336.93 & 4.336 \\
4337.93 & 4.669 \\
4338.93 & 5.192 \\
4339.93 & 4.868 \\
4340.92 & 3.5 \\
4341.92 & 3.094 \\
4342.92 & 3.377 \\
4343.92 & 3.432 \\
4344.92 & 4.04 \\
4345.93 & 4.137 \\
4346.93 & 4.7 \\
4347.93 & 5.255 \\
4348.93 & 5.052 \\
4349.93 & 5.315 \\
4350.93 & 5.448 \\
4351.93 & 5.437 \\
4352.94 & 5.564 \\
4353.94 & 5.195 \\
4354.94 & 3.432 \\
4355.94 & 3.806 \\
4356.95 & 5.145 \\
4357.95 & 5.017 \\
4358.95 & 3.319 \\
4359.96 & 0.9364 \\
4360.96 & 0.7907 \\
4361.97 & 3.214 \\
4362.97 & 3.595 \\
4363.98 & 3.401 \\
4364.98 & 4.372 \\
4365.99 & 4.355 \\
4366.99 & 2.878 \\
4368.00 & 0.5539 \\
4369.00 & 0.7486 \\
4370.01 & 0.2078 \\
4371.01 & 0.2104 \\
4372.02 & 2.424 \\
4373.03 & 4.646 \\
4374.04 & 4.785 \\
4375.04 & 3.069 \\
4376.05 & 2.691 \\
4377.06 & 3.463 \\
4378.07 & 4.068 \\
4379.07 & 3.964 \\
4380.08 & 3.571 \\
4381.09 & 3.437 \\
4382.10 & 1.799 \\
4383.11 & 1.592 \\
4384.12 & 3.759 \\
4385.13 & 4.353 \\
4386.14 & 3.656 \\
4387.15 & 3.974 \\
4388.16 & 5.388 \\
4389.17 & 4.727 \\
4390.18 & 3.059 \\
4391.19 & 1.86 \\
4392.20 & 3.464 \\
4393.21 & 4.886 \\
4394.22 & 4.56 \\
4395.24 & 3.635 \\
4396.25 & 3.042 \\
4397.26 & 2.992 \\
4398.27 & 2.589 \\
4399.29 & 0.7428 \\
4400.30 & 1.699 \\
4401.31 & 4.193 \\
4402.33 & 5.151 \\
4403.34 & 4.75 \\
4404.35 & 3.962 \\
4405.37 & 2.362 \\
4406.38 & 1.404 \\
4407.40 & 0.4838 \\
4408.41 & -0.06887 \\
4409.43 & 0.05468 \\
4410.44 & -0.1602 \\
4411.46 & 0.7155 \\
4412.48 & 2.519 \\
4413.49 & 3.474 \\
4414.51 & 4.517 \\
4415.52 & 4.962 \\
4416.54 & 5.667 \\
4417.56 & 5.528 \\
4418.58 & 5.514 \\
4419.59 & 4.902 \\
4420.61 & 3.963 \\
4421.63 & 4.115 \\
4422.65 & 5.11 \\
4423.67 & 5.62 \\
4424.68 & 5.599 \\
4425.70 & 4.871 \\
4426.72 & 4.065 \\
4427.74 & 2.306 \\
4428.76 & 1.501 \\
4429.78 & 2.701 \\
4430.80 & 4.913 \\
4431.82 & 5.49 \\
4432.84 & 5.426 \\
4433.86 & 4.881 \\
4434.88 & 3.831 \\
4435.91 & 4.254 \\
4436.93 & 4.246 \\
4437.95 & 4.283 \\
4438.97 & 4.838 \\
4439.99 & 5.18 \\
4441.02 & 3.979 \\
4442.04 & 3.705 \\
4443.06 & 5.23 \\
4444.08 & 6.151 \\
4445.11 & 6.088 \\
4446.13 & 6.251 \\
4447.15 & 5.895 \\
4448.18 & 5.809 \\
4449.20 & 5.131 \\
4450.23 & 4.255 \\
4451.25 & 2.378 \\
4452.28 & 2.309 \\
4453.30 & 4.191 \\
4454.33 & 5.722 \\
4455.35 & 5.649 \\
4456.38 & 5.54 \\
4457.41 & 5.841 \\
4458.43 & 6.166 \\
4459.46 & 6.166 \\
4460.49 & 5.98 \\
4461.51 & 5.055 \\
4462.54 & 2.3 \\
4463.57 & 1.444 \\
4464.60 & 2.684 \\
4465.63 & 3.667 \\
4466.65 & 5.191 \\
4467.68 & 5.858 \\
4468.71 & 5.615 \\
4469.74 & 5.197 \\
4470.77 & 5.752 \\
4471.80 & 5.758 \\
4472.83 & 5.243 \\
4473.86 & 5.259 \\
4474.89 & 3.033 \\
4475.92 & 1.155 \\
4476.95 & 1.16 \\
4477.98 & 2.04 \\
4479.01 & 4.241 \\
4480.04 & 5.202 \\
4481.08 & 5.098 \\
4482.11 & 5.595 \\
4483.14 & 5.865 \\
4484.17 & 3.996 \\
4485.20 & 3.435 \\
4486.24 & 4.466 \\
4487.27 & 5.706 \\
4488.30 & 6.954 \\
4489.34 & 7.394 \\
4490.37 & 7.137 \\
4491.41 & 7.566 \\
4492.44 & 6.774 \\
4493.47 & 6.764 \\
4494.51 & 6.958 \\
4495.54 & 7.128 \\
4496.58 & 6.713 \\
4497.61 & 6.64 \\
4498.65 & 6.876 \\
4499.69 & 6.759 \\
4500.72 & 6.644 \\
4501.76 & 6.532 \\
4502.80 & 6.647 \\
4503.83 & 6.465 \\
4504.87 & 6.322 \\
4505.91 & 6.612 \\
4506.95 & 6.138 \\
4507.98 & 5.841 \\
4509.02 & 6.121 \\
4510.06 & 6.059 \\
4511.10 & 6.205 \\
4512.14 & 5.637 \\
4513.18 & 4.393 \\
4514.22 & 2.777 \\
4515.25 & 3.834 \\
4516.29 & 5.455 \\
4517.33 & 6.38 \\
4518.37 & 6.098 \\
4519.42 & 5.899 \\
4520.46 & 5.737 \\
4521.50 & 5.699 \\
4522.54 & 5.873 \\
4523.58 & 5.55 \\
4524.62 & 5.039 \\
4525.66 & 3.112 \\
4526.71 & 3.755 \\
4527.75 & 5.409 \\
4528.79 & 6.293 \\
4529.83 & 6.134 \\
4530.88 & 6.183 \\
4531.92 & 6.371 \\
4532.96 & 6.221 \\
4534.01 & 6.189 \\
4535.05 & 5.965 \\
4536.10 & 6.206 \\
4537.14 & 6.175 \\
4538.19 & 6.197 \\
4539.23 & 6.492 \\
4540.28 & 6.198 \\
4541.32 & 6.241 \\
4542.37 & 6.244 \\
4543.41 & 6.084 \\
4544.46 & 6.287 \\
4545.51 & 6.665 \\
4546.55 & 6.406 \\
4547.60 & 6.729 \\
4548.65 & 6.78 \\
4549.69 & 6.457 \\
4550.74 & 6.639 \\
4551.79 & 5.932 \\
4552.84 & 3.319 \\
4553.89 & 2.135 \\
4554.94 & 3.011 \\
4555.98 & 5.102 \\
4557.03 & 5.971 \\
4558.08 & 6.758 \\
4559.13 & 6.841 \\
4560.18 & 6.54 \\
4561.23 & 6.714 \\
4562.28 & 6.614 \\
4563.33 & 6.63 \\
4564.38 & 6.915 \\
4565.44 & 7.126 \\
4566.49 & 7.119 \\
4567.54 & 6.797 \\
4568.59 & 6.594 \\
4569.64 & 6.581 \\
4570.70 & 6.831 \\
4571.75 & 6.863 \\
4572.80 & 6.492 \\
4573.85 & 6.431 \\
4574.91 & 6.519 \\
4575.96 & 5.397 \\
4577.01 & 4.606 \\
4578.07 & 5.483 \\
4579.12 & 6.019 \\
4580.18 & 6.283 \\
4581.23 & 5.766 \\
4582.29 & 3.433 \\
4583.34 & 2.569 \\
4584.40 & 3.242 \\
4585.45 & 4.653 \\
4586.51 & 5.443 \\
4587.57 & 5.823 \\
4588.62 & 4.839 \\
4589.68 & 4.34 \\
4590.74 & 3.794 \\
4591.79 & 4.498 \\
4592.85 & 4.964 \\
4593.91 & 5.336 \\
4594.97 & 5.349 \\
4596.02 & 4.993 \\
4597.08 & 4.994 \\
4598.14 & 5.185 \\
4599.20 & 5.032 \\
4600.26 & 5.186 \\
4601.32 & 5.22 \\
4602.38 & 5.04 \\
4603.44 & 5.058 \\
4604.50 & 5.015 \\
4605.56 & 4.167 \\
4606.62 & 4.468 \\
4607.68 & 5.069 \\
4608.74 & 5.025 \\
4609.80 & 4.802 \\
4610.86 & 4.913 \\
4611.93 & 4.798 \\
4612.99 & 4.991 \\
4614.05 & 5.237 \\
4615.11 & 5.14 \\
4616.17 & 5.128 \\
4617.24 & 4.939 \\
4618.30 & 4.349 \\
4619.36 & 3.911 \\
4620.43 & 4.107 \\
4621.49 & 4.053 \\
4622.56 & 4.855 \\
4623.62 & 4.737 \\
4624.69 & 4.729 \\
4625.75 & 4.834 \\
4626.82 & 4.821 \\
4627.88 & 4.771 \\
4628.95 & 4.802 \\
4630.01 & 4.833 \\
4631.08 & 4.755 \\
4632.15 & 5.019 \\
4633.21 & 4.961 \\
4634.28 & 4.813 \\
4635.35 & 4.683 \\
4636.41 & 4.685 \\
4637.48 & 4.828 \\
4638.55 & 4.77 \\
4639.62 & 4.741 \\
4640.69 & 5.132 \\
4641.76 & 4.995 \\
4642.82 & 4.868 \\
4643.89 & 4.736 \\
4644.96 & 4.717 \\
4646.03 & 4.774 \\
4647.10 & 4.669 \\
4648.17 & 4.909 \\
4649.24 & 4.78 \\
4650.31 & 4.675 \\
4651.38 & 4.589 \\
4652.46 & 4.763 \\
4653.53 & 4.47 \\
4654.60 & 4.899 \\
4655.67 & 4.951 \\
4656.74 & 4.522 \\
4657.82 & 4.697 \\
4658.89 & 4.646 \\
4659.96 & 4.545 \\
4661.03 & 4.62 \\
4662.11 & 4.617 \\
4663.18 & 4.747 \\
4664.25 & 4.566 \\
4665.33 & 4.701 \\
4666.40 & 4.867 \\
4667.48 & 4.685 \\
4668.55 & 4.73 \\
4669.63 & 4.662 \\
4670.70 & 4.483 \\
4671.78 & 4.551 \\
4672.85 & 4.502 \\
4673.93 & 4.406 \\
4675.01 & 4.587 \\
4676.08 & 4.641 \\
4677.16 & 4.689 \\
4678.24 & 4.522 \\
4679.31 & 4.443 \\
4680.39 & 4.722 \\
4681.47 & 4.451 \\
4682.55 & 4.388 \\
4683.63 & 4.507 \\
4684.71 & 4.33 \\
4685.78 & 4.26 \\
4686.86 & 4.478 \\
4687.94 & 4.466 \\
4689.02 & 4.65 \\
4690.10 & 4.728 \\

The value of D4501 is 1.6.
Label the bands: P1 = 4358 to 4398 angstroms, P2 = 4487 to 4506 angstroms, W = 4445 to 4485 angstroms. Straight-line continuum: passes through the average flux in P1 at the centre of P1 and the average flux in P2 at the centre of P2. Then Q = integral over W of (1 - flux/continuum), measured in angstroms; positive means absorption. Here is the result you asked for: 8.2 angstroms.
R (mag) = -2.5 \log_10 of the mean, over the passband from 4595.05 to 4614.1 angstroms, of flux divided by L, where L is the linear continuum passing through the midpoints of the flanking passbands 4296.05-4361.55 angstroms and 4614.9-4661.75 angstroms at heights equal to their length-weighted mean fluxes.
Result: -0.09 mag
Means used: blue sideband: 3.27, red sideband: 4.73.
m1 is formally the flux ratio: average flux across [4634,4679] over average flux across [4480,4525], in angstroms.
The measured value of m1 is 0.79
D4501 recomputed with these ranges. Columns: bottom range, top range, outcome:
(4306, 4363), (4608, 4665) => 1.69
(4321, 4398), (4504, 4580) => 1.86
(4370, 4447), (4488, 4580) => 1.74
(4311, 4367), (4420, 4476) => 1.45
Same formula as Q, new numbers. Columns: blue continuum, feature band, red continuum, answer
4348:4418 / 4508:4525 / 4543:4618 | -2.5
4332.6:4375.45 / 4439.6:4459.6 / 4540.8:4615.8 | -2.6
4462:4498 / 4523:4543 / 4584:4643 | -3.5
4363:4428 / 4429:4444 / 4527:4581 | -1.7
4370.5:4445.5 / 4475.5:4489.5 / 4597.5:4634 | -1.1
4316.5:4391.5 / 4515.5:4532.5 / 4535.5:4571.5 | 0.7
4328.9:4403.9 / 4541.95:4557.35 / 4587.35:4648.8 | -3.8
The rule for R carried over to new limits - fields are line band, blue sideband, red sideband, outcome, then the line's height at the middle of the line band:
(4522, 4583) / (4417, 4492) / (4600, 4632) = -0.238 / 4.76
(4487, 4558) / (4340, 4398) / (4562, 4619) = -0.241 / 4.78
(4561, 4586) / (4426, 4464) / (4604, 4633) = -0.243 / 4.71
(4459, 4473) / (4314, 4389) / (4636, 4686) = -0.216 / 3.84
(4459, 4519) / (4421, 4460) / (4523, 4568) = -0.009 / 5.29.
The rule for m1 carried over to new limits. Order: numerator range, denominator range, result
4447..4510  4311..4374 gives 1.66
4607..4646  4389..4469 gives 1.19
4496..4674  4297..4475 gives 1.46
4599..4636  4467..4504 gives 0.87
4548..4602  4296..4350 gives 1.78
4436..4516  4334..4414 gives 1.57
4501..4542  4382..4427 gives 1.67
